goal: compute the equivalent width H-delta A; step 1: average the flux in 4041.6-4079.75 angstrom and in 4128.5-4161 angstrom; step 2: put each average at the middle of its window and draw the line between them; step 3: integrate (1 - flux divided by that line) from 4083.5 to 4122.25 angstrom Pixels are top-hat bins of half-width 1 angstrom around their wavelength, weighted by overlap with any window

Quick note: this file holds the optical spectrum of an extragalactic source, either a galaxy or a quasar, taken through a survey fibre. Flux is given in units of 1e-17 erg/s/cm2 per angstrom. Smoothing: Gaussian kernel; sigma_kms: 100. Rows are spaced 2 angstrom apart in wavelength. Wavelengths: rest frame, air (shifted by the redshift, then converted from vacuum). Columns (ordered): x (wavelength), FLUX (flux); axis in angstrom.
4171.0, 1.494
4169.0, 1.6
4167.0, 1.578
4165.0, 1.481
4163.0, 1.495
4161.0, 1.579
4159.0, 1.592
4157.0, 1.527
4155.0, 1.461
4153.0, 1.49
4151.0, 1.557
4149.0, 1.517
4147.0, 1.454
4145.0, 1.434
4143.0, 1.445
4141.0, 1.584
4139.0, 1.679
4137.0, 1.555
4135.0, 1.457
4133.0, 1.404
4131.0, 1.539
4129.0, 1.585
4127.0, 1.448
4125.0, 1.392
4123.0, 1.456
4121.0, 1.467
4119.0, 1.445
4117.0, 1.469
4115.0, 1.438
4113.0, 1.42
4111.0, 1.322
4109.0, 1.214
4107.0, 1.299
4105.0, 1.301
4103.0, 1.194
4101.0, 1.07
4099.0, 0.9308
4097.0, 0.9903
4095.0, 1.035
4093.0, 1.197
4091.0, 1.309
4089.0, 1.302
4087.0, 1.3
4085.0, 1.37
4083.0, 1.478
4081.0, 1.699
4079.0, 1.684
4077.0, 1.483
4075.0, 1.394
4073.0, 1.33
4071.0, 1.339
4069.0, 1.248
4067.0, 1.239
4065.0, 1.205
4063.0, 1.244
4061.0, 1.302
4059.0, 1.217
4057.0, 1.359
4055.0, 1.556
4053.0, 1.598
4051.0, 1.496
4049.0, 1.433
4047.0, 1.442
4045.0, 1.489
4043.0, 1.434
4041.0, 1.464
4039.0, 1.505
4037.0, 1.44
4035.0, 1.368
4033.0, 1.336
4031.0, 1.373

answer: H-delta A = 4.9 angstrom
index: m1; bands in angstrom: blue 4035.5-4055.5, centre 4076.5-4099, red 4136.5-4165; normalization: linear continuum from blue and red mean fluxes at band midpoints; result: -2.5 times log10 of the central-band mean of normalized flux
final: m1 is 0.13 mag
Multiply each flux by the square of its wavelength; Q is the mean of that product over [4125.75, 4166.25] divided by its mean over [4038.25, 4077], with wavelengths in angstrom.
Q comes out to 1.1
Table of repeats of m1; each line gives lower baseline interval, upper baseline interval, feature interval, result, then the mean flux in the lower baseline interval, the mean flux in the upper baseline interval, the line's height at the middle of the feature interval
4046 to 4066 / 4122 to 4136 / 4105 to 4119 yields 0.07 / 1.39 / 1.47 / 1.45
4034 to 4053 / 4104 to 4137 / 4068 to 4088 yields 0.01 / 1.46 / 1.42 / 1.44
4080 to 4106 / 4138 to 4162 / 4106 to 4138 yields -0.03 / 1.24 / 1.53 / 1.39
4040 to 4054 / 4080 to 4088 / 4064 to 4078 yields 0.12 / 1.48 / 1.46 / 1.47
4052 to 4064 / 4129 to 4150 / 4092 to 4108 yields 0.27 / 1.38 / 1.51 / 1.45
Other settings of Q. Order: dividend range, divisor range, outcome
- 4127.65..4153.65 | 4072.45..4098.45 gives 1.16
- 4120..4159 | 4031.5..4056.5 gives 1.08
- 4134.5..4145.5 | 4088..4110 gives 1.34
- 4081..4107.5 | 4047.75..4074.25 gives 0.92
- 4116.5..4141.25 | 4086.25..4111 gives 1.28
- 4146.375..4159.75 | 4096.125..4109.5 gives 1.36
